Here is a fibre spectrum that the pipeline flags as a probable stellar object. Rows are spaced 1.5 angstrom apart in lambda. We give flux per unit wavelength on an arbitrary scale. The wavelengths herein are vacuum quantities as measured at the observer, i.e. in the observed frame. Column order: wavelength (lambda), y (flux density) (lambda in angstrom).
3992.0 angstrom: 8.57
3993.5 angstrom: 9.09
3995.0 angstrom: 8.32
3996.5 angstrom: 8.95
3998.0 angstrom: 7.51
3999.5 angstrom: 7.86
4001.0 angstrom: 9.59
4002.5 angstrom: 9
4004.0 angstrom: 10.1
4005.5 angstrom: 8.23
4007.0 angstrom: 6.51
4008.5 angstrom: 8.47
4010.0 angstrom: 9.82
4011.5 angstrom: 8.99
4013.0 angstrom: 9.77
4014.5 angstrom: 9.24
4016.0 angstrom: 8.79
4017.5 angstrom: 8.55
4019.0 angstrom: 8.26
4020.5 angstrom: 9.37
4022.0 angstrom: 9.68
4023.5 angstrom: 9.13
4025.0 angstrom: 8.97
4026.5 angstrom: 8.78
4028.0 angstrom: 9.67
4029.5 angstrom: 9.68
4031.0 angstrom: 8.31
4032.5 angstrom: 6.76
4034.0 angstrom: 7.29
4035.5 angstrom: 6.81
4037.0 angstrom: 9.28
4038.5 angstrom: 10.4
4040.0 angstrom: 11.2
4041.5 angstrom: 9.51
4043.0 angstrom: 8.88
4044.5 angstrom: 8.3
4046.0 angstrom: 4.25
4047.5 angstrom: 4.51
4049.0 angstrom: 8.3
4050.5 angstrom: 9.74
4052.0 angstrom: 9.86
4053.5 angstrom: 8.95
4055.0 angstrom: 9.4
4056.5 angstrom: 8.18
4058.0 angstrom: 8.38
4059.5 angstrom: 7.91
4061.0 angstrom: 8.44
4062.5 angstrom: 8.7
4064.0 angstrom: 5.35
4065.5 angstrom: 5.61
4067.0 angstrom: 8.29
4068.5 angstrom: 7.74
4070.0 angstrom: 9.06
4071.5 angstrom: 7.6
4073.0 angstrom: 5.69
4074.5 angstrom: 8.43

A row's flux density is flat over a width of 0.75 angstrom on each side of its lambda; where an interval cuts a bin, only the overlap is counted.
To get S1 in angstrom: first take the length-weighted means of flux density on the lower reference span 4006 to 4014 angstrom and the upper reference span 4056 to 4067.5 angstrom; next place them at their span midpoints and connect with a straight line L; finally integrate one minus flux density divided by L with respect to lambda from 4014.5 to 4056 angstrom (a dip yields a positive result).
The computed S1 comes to -2.4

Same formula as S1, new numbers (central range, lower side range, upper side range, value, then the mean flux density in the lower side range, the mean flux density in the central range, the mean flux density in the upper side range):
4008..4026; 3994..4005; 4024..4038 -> -1.07 angstrom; 8.76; 9.09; 8.44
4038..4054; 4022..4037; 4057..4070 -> -0.82 angstrom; 8.49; 8.5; 7.65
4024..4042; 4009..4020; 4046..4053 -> -1.18 angstrom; 9.05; 8.88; 7.72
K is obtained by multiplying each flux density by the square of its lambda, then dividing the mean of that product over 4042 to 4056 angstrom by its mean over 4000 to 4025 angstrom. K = 0.9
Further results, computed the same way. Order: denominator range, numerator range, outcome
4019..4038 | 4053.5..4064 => 0.97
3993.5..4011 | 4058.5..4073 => 0.90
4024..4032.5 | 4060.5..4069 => 0.84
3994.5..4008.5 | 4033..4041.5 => 1.08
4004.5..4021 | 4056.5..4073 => 0.90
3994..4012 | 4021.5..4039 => 1.02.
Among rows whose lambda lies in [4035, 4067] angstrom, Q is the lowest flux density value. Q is 4.25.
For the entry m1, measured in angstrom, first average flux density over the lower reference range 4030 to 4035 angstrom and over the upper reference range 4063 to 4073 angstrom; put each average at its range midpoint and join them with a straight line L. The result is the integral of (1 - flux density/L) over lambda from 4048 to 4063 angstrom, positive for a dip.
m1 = -2.88 angstrom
